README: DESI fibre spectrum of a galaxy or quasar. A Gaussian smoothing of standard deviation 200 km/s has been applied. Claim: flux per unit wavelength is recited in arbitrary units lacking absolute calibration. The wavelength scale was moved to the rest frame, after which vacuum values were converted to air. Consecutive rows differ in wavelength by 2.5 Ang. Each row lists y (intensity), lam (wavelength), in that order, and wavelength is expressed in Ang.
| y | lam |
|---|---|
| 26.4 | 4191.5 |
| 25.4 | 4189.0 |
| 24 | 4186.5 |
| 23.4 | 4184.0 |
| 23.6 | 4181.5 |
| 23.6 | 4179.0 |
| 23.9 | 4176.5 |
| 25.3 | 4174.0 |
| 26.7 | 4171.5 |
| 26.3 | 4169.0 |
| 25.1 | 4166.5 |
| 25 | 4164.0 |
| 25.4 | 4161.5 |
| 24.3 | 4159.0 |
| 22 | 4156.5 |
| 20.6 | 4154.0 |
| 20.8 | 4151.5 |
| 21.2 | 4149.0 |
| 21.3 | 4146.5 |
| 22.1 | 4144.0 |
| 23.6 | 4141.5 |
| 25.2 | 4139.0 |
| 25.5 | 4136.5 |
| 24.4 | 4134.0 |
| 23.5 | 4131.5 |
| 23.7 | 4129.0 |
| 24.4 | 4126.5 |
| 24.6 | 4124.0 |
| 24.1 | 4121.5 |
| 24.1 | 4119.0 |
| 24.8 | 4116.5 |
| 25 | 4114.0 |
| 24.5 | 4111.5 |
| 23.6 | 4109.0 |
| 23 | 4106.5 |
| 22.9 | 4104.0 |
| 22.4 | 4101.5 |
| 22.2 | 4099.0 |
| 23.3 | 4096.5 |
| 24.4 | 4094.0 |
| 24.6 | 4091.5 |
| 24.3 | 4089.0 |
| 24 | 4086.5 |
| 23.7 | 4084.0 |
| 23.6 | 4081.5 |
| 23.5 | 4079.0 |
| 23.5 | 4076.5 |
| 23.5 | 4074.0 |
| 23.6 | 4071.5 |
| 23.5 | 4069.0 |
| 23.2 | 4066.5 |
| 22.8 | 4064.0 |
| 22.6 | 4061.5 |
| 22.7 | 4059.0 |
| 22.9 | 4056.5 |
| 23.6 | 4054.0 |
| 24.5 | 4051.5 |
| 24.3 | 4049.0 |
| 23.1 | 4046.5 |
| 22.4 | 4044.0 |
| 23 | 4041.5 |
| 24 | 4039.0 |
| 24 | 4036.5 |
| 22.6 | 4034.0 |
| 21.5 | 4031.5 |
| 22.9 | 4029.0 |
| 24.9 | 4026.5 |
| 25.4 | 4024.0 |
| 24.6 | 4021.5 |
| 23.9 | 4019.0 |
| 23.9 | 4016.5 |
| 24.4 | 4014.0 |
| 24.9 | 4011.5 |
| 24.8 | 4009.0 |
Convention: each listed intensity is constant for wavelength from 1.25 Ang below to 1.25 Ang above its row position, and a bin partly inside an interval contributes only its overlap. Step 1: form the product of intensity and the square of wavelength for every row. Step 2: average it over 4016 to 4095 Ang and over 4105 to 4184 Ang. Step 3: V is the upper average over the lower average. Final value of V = 1.06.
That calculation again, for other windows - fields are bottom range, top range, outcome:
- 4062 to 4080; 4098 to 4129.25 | 1.04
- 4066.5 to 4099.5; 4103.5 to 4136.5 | 1.04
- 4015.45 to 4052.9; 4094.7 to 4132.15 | 1.04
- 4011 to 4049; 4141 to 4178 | 1.06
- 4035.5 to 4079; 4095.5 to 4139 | 1.05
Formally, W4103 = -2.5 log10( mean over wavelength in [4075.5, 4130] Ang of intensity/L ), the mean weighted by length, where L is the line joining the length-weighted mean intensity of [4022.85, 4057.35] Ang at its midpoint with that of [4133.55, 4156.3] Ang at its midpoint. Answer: -0.04 mag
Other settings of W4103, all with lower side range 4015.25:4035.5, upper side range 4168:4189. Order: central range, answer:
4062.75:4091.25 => 0.02 mag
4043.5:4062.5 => 0.03 mag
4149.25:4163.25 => 0.09 mag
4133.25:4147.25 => 0.03 mag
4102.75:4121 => 0.01 mag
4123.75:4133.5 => 0.01 mag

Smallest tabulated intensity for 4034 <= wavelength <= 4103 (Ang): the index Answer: 22.2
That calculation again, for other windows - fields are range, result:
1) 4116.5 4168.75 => 20.6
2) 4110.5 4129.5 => 23.7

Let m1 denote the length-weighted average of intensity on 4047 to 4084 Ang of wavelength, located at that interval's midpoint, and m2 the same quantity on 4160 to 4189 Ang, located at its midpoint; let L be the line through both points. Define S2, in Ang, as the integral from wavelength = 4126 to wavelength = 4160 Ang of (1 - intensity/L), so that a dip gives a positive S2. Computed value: 1.92 Ang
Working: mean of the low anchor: 23.4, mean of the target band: 23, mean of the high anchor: 24.8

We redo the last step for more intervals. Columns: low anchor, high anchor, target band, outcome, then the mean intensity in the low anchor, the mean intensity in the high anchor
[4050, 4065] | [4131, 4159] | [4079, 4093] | -0.6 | 23.2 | 22.8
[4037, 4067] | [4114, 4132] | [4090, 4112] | 0.5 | 23.3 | 24.3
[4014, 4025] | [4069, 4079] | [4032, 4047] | 0.6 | 24.4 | 23.5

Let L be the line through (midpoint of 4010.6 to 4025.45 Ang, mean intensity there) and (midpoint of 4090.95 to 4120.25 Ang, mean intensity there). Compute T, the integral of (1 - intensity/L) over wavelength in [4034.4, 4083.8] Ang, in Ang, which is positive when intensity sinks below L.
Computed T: 1.55 Ang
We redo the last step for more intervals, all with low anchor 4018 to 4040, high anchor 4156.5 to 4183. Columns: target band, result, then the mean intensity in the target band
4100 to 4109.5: 0.5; 22.9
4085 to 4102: 0.4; 23.7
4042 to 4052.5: 0.2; 23.5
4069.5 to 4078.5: 0.2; 23.5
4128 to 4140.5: 0.0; 24.5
